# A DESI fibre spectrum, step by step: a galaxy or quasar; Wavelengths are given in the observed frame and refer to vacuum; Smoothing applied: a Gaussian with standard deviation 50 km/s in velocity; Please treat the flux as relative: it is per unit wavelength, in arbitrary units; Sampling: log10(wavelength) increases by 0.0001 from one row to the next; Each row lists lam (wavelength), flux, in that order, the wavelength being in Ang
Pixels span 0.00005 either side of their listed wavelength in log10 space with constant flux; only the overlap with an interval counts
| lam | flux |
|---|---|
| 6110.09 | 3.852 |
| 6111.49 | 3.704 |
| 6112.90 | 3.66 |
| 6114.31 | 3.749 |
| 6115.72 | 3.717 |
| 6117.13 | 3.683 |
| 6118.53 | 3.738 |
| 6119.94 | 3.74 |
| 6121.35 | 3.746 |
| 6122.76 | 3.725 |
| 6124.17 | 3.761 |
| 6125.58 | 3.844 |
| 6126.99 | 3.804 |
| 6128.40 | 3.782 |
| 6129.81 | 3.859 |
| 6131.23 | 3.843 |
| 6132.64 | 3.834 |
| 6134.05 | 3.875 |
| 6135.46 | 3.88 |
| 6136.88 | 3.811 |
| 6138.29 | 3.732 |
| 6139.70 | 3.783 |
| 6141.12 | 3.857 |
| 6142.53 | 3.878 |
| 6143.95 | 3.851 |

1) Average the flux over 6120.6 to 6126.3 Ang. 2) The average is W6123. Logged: 3.77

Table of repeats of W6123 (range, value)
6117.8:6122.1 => 3.75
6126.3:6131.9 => 3.82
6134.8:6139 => 3.81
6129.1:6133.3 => 3.84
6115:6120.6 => 3.72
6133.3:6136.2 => 3.87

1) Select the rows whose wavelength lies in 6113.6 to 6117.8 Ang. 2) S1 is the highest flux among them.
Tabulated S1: 3.749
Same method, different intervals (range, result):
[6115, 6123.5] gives 3.746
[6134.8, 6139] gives 3.88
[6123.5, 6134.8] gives 3.875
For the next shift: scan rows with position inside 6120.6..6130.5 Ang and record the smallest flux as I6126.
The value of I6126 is 3.725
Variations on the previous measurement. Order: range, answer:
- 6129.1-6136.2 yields 3.834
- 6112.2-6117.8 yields 3.66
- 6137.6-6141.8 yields 3.732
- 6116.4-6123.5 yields 3.683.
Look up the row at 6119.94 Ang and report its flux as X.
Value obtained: 3.74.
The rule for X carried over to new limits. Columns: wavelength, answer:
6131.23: 3.843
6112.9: 3.66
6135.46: 3.88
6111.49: 3.704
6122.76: 3.725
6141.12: 3.857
